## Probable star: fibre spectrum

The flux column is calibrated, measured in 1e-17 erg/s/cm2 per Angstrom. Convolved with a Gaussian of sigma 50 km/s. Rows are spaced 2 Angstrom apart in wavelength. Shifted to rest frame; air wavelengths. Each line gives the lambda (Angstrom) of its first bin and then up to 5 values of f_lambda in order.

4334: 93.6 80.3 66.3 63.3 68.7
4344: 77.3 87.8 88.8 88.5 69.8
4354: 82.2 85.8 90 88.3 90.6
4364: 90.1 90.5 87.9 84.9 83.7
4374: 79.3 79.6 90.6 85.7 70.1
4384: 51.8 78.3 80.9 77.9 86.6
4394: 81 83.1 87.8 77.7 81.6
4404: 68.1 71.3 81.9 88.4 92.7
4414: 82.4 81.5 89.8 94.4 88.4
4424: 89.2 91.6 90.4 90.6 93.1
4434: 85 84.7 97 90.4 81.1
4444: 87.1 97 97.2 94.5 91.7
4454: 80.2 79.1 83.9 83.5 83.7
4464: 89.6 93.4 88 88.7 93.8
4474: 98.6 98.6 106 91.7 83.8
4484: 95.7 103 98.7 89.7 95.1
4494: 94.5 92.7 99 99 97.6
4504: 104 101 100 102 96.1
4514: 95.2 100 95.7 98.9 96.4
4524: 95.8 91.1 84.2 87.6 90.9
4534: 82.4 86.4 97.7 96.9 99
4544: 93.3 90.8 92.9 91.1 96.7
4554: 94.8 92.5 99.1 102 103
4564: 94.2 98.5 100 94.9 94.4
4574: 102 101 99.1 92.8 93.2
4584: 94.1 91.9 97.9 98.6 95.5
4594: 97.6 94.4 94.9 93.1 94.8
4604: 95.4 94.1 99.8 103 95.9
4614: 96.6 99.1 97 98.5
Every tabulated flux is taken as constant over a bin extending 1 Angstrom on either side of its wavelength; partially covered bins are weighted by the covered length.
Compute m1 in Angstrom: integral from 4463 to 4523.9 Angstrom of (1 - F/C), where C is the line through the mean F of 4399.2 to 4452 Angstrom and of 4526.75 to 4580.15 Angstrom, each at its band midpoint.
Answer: -3.3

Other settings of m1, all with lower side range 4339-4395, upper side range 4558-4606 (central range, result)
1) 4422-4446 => -0.90 Angstrom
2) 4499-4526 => -1.94 Angstrom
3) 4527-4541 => 0.57 Angstrom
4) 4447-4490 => -1.41 Angstrom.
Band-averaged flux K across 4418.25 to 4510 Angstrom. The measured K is 92.4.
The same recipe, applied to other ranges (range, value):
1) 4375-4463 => 84.6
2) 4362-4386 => 81.6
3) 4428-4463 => 88.3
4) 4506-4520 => 98.4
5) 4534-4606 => 95.6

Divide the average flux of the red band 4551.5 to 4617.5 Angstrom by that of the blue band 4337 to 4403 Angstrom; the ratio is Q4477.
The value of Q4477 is 1.2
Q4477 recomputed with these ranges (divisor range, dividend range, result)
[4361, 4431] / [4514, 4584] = 1.14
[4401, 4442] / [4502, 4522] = 1.14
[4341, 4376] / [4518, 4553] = 1.10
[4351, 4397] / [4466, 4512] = 1.17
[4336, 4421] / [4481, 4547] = 1.16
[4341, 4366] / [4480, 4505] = 1.14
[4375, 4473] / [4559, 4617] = 1.14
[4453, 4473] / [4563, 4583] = 1.12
